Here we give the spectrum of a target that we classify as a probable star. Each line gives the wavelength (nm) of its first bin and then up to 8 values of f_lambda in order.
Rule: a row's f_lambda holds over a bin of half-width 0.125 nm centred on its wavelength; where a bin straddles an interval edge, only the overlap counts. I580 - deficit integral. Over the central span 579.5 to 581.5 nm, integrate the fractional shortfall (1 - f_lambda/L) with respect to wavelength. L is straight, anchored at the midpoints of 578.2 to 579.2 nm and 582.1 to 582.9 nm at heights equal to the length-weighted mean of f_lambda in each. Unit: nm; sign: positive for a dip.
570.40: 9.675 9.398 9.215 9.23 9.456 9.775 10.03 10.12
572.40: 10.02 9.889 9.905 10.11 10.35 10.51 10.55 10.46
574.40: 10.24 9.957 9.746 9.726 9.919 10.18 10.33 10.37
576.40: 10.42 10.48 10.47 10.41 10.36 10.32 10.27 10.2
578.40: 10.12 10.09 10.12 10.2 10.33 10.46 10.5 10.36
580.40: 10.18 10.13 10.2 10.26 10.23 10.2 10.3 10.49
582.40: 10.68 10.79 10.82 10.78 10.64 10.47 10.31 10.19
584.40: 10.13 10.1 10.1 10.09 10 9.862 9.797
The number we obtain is 0.02 nm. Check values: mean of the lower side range 10.1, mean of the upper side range 10.7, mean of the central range 10.3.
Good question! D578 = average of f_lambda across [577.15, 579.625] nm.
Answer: 10.2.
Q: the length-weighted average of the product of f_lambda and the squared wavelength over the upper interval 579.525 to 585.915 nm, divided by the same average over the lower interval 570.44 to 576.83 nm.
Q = 1.06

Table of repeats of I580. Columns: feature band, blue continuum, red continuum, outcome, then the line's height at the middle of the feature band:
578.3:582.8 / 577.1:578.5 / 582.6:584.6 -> 0.026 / 10.4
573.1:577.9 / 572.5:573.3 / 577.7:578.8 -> -0.087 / 10.1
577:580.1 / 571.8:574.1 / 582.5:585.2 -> 0.004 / 10.3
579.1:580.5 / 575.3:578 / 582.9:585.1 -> -0.001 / 10.3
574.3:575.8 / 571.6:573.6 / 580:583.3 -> 0.028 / 10.2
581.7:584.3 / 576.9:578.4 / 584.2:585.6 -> -0.101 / 10.1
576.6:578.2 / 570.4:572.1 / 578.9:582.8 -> -0.047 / 10.1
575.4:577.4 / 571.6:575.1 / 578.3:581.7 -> -0.034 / 10.2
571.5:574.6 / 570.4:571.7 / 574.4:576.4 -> -0.138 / 9.72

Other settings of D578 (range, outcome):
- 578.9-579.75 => 10.3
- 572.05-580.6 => 10.2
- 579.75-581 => 10.3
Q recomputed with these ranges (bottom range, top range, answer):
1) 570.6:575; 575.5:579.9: 1.05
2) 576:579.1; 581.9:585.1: 1.03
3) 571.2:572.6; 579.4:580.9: 1.08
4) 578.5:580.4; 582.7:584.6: 1.03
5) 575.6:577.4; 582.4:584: 1.05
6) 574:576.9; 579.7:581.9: 1.03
